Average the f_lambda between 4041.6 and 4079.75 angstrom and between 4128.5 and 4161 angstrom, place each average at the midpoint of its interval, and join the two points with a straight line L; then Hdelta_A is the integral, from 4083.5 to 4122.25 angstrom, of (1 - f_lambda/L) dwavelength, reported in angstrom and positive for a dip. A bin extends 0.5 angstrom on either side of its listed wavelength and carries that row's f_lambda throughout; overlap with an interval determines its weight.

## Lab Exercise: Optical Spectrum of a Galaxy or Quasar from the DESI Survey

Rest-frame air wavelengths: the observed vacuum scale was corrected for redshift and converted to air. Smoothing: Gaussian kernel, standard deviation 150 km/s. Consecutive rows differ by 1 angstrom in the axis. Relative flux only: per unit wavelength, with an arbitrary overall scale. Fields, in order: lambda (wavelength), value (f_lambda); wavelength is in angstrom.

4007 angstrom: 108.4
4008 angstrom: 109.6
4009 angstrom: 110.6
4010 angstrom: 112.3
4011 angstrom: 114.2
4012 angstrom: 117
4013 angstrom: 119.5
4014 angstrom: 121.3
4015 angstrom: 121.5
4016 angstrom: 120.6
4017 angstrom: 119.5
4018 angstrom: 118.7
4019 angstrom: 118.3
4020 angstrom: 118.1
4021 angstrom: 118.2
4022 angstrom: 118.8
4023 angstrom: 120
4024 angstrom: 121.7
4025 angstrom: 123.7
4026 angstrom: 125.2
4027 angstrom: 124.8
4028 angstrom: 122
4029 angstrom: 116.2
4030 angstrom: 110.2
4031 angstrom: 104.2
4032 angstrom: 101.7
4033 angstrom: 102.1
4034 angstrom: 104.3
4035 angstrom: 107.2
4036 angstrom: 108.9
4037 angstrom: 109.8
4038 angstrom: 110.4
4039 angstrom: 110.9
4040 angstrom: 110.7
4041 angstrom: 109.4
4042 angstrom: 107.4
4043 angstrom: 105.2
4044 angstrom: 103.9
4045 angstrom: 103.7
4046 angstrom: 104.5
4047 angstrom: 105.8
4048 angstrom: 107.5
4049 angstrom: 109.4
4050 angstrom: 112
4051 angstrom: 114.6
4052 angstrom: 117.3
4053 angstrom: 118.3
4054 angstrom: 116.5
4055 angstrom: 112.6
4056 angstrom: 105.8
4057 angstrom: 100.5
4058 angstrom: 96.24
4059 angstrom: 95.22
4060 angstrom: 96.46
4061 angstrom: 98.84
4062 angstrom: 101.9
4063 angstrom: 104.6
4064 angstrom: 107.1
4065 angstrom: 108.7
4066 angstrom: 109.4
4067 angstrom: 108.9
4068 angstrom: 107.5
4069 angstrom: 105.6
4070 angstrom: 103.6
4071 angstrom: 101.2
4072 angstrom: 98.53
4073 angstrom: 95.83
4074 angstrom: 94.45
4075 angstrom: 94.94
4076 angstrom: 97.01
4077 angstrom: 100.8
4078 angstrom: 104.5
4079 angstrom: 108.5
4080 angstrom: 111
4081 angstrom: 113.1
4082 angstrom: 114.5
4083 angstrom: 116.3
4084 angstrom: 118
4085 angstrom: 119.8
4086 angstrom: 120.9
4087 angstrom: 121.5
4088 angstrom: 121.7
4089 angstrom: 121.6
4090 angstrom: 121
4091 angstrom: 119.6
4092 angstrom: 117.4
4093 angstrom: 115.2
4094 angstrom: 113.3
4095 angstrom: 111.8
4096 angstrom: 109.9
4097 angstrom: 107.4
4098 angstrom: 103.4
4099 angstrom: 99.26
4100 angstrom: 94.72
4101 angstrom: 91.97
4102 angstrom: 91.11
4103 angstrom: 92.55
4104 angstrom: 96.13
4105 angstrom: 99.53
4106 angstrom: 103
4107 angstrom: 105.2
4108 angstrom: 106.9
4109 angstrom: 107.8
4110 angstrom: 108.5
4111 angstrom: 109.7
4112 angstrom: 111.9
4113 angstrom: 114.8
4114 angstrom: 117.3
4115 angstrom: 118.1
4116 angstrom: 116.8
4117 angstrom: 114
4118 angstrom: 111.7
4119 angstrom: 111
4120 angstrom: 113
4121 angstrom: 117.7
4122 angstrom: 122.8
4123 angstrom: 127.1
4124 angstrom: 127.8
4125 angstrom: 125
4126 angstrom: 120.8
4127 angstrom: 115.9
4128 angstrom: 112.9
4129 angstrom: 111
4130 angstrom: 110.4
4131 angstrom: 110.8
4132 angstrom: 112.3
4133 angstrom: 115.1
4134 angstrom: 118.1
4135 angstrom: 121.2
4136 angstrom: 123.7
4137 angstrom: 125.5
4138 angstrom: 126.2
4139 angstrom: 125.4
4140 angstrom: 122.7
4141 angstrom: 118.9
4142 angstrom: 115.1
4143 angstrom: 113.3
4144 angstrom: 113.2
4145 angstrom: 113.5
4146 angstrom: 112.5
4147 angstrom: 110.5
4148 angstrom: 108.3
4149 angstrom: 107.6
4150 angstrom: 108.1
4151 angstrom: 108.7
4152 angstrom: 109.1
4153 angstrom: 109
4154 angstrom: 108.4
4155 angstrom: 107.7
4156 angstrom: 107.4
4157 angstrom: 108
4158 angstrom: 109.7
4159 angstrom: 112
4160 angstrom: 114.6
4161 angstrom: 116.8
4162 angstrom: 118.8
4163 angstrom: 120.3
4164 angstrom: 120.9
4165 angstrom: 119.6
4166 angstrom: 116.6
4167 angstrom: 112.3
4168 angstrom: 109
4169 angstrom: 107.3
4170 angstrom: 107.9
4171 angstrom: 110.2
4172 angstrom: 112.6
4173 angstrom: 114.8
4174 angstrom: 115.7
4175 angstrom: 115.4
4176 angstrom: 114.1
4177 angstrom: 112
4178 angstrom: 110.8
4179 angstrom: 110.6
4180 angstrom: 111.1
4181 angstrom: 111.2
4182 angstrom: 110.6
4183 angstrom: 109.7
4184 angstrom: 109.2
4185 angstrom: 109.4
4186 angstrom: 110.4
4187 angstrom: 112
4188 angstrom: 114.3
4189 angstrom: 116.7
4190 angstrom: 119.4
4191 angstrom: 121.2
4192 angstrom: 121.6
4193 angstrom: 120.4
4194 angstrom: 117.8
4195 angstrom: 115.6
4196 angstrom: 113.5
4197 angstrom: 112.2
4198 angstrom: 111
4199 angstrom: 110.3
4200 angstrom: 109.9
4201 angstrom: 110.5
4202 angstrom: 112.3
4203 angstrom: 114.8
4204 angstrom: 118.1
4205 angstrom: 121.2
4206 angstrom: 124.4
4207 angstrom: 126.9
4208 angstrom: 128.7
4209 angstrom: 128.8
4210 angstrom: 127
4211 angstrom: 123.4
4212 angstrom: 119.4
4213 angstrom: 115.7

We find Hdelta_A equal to -0.5 angstrom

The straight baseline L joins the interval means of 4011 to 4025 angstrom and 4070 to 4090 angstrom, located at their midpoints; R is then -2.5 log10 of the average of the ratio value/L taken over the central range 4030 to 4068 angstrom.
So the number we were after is 0.07 mag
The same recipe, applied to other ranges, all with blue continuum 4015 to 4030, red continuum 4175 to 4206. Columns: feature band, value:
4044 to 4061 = 0.12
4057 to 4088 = 0.12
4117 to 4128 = -0.02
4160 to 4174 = 0.00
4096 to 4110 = 0.17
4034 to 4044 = 0.11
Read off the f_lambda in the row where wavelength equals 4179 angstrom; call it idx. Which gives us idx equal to 110.6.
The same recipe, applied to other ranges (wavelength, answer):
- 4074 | 94.45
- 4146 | 112.5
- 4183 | 109.7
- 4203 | 114.8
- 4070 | 103.6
